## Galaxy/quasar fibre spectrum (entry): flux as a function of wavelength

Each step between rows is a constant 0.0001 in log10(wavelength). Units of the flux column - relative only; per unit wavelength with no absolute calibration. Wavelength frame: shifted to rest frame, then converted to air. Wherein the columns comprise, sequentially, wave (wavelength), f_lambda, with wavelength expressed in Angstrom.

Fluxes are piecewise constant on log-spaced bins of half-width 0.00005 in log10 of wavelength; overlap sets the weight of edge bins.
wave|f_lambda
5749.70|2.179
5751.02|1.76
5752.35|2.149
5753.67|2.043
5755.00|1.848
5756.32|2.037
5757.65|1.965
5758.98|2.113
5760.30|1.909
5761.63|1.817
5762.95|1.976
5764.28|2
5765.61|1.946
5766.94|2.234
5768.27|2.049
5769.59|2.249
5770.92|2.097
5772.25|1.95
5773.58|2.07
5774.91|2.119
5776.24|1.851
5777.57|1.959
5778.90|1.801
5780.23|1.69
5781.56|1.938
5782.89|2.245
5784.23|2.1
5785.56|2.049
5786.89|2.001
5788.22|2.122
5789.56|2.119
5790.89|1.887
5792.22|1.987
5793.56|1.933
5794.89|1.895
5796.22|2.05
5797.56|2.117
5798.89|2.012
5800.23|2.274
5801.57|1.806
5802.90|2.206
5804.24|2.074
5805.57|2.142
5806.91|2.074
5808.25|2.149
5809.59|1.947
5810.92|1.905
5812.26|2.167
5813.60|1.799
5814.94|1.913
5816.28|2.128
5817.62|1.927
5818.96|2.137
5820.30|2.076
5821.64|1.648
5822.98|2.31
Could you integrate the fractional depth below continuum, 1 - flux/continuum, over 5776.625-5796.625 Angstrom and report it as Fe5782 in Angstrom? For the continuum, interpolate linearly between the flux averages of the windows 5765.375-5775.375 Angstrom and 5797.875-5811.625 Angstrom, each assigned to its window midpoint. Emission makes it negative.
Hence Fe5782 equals 0.9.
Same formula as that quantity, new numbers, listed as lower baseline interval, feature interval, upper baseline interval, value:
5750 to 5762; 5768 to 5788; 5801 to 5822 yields -0.26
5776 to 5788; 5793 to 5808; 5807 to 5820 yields -0.46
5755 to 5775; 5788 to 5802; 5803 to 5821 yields 0.11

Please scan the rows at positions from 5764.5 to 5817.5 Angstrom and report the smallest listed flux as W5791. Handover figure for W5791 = 1.69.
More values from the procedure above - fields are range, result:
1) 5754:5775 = 1.817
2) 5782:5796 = 1.887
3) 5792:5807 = 1.806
